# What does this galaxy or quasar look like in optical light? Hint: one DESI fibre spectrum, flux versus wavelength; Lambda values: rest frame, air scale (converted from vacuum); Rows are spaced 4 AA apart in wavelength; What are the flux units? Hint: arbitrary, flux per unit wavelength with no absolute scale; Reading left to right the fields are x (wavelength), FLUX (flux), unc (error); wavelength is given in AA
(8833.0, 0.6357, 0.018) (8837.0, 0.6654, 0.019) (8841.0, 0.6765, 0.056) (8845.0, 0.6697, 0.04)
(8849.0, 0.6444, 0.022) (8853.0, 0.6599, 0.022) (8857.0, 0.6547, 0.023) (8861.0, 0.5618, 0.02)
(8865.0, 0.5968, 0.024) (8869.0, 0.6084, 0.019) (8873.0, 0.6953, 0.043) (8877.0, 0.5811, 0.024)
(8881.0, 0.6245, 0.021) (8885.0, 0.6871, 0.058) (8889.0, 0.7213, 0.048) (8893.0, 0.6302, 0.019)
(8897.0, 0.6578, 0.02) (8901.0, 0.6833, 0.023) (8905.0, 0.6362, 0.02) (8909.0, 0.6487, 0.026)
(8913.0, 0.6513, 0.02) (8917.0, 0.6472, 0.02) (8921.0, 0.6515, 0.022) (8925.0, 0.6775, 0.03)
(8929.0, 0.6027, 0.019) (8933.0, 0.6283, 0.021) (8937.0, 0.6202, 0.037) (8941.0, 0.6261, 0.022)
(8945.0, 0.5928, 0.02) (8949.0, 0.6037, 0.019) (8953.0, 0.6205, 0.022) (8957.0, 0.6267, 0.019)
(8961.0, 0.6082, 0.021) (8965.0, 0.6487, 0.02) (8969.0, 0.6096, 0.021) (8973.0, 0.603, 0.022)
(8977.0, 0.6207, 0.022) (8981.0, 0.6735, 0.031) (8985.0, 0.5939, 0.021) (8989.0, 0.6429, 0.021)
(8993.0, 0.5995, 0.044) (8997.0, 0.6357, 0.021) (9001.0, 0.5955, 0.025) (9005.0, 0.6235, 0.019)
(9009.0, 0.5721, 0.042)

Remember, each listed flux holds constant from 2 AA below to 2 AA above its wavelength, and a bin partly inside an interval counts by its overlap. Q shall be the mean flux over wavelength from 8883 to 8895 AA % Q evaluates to 0.68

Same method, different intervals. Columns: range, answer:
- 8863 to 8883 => 0.621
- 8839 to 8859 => 0.661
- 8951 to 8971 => 0.623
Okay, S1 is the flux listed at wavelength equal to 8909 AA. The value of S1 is 0.6487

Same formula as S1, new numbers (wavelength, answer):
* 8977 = 0.6207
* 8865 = 0.5968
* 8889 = 0.7213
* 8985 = 0.5939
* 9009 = 0.5721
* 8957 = 0.6267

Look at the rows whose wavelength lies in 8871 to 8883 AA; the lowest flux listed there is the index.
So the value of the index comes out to 0.5811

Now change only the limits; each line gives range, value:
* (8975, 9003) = 0.5939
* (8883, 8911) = 0.6302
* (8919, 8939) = 0.6027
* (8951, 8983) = 0.603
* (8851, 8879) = 0.5618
